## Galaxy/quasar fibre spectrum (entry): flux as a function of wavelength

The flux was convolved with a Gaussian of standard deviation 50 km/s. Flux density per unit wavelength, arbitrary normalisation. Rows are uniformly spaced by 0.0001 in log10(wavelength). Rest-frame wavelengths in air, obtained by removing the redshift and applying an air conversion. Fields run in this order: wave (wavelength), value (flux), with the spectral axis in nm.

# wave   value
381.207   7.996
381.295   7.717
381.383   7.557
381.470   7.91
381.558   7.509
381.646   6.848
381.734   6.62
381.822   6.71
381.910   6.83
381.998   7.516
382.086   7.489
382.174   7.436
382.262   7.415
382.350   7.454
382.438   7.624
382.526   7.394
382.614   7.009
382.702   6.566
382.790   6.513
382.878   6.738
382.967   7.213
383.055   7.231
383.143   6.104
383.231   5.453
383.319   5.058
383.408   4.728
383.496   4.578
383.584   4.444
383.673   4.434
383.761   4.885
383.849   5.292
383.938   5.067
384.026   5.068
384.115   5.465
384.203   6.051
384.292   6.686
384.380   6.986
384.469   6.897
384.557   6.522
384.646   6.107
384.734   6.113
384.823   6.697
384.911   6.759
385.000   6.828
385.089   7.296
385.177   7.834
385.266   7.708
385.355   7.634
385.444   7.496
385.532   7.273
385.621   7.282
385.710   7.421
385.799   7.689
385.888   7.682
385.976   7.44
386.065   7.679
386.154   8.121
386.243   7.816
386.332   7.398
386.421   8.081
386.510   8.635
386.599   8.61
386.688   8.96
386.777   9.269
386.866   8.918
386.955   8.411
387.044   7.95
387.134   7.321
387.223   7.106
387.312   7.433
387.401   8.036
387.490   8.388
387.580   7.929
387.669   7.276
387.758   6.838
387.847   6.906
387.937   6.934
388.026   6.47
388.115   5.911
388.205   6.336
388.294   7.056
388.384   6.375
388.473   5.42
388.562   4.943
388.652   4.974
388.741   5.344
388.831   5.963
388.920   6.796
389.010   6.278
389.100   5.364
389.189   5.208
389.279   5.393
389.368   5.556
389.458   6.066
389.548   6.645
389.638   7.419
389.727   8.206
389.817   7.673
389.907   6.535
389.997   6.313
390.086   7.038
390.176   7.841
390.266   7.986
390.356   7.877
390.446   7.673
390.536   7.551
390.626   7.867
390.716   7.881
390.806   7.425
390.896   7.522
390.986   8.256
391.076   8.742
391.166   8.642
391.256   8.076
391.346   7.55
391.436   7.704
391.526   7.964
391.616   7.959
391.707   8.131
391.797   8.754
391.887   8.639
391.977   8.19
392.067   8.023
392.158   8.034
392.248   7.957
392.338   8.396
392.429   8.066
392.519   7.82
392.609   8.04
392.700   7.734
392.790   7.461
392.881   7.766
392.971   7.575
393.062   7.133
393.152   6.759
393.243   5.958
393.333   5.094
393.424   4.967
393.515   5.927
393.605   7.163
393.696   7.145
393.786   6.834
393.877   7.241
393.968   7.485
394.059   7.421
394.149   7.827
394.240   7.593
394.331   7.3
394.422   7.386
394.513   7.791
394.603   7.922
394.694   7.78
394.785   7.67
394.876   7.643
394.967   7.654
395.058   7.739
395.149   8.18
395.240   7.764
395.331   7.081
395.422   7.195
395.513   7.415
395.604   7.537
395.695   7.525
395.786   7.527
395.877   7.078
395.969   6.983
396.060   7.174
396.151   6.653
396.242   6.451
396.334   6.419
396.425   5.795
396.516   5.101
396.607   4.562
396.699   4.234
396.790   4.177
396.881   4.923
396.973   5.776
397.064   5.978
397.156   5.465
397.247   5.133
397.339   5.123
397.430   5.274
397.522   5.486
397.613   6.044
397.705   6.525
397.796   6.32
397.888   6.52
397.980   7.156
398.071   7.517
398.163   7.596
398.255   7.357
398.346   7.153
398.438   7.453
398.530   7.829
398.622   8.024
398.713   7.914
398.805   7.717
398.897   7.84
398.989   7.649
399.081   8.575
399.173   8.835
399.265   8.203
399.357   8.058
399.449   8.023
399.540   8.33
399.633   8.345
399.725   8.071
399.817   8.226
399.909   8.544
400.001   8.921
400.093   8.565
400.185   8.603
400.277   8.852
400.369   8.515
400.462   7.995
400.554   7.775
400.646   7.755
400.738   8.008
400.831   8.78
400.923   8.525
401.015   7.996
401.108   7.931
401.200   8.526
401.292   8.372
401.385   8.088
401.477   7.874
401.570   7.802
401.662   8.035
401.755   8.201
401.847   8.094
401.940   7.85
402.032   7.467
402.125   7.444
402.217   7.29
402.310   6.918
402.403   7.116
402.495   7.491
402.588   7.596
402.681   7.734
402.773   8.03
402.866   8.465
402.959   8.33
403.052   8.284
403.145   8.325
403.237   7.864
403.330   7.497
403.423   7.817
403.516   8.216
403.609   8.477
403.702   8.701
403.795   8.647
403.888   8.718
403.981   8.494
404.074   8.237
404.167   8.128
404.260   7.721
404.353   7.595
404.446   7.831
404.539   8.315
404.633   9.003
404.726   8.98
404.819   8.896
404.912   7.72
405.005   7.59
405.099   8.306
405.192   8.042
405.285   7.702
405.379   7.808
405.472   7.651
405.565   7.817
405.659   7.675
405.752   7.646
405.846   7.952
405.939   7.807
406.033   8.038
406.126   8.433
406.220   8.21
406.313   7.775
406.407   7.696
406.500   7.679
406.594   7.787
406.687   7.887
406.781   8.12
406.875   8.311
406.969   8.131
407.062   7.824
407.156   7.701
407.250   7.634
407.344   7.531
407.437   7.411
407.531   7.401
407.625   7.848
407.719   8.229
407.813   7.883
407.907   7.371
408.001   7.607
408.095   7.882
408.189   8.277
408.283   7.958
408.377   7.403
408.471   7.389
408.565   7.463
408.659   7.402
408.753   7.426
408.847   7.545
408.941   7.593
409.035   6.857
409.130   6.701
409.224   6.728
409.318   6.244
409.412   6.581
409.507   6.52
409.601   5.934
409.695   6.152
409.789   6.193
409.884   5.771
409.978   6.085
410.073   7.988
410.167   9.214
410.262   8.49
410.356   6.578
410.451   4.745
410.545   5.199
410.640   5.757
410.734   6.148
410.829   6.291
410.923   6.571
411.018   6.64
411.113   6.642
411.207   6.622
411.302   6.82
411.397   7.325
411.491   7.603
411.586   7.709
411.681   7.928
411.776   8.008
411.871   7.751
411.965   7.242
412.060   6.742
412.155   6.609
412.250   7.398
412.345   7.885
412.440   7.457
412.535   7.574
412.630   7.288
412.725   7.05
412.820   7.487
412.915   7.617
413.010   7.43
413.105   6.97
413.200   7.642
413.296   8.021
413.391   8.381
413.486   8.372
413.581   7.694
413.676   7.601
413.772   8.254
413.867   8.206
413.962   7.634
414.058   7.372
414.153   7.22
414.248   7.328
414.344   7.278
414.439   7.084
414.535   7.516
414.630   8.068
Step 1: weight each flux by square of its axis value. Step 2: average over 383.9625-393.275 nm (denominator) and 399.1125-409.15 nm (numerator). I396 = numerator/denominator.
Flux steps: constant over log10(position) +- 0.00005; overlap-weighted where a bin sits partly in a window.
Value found 1.2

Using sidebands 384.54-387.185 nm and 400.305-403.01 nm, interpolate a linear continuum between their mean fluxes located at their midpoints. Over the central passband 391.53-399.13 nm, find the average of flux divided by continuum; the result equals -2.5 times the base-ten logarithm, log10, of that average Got 0.11 mag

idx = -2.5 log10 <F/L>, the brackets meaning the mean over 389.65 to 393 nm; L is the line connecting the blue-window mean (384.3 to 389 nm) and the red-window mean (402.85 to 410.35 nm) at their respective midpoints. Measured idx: -0.08 mag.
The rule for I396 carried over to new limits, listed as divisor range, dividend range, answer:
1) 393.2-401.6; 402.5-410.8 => 1.10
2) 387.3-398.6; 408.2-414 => 1.12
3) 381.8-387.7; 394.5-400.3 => 1.09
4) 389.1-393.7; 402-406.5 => 1.15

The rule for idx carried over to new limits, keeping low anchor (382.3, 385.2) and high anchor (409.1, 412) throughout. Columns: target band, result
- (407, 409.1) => -0.13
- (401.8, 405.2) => -0.21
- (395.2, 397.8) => 0.06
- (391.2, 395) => -0.17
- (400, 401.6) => -0.25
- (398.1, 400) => -0.22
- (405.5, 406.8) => -0.18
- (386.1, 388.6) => -0.19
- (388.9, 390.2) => -0.03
